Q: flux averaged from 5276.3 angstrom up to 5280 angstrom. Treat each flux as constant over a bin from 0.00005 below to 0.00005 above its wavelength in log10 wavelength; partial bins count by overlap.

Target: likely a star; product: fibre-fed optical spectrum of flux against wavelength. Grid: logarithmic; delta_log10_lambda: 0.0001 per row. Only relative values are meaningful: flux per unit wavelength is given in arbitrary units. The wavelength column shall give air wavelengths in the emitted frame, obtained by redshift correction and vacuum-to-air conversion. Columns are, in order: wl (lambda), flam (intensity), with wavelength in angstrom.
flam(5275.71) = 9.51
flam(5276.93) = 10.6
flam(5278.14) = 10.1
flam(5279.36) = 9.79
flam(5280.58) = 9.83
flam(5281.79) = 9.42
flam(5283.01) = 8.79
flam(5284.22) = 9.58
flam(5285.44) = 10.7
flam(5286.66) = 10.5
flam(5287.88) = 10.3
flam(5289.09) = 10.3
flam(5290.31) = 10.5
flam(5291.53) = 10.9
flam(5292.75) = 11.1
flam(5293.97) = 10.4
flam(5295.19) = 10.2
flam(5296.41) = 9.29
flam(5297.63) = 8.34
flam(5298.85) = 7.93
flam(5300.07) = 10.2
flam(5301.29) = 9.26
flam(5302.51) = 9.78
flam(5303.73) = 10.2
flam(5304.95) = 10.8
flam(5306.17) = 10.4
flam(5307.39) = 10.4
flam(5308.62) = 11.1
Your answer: 10.1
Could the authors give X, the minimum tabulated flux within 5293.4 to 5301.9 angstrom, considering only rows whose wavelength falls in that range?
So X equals 7.93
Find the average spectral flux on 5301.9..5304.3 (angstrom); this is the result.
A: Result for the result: 9.99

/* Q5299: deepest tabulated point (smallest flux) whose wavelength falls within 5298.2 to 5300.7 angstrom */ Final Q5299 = 7.93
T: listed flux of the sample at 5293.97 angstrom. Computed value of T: 10.4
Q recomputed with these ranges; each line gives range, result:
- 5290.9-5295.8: 10.6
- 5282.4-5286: 9.68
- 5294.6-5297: 9.74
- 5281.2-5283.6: 9.09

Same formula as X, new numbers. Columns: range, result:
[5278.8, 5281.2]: 9.79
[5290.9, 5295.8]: 10.2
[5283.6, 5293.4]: 9.58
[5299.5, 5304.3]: 9.26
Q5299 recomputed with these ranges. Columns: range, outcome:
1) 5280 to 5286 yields 8.79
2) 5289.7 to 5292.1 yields 10.5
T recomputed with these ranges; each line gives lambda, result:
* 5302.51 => 9.78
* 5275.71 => 9.51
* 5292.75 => 11.1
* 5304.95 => 10.8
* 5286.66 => 10.5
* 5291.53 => 10.9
